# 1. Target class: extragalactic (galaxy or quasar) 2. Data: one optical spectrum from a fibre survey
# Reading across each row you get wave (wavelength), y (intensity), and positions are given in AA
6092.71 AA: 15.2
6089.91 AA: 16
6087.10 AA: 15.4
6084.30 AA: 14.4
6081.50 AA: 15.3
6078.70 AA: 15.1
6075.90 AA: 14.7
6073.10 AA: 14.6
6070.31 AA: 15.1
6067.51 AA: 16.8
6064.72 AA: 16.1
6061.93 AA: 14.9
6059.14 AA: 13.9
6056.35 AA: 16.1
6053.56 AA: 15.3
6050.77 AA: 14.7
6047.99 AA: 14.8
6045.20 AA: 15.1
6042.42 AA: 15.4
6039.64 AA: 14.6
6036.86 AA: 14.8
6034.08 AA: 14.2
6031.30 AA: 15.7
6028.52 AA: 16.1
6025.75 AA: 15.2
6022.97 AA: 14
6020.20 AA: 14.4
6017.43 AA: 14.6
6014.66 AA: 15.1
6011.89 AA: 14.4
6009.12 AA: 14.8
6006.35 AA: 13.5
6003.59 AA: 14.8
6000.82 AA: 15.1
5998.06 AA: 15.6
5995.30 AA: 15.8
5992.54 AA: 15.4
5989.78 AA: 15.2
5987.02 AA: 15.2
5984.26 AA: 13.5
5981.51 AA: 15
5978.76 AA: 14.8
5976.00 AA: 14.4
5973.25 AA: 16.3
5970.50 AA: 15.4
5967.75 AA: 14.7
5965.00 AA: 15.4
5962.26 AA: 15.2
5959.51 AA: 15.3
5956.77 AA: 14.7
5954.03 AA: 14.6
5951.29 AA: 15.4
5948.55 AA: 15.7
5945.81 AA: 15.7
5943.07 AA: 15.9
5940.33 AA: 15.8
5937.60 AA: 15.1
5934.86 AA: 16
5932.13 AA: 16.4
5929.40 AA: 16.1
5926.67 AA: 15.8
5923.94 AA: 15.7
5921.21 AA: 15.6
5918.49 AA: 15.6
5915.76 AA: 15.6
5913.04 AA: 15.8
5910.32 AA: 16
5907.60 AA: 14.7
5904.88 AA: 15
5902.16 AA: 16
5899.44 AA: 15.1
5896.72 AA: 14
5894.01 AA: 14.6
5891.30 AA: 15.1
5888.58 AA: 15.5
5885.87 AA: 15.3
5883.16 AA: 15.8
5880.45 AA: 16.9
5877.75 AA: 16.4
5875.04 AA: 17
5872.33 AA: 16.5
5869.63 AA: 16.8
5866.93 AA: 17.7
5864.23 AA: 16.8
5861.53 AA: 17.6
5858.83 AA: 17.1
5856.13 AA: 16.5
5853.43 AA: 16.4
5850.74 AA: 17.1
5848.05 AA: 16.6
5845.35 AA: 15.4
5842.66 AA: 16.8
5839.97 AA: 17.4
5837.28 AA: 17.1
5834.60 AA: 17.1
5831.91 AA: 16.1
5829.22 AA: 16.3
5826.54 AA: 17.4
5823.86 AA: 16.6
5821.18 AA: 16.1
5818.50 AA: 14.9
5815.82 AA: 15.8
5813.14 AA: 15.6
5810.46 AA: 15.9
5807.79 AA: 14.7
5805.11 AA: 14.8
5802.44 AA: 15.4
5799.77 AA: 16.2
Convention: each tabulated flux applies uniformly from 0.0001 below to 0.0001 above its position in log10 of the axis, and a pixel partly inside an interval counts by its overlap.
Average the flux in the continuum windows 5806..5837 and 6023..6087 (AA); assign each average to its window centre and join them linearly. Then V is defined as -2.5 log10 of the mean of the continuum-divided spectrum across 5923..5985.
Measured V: 0.01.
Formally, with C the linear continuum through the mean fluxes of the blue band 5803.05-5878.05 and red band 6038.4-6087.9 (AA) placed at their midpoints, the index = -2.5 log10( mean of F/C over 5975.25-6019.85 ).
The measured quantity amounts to 0.05 mag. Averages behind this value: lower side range 16.4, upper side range 15.1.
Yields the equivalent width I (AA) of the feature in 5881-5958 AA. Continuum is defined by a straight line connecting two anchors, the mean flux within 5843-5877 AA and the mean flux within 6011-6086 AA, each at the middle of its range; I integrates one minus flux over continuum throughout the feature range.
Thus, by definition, 3.6 AA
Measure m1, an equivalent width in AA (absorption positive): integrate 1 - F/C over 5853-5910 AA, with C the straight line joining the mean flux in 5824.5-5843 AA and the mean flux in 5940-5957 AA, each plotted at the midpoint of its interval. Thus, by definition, 0.9 AA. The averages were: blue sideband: 16.9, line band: 16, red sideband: 15.4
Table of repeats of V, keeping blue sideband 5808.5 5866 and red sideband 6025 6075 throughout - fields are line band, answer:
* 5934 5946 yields 0.01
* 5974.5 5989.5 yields 0.07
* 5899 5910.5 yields 0.05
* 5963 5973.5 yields 0.02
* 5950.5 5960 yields 0.06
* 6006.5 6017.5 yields 0.06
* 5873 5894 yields 0.02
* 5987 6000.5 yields 0.01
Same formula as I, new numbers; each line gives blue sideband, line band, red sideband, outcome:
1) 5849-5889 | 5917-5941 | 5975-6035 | 0.1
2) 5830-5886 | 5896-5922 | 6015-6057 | 1.4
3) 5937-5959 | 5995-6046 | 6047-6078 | 1.2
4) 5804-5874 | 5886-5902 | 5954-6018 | 0.9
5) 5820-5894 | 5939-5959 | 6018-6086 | 0.6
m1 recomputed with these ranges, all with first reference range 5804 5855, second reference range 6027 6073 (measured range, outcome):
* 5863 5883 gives -1.0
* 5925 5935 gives -0.2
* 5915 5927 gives 0.1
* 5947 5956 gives 0.3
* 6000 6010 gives 0.6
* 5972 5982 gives 0.3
